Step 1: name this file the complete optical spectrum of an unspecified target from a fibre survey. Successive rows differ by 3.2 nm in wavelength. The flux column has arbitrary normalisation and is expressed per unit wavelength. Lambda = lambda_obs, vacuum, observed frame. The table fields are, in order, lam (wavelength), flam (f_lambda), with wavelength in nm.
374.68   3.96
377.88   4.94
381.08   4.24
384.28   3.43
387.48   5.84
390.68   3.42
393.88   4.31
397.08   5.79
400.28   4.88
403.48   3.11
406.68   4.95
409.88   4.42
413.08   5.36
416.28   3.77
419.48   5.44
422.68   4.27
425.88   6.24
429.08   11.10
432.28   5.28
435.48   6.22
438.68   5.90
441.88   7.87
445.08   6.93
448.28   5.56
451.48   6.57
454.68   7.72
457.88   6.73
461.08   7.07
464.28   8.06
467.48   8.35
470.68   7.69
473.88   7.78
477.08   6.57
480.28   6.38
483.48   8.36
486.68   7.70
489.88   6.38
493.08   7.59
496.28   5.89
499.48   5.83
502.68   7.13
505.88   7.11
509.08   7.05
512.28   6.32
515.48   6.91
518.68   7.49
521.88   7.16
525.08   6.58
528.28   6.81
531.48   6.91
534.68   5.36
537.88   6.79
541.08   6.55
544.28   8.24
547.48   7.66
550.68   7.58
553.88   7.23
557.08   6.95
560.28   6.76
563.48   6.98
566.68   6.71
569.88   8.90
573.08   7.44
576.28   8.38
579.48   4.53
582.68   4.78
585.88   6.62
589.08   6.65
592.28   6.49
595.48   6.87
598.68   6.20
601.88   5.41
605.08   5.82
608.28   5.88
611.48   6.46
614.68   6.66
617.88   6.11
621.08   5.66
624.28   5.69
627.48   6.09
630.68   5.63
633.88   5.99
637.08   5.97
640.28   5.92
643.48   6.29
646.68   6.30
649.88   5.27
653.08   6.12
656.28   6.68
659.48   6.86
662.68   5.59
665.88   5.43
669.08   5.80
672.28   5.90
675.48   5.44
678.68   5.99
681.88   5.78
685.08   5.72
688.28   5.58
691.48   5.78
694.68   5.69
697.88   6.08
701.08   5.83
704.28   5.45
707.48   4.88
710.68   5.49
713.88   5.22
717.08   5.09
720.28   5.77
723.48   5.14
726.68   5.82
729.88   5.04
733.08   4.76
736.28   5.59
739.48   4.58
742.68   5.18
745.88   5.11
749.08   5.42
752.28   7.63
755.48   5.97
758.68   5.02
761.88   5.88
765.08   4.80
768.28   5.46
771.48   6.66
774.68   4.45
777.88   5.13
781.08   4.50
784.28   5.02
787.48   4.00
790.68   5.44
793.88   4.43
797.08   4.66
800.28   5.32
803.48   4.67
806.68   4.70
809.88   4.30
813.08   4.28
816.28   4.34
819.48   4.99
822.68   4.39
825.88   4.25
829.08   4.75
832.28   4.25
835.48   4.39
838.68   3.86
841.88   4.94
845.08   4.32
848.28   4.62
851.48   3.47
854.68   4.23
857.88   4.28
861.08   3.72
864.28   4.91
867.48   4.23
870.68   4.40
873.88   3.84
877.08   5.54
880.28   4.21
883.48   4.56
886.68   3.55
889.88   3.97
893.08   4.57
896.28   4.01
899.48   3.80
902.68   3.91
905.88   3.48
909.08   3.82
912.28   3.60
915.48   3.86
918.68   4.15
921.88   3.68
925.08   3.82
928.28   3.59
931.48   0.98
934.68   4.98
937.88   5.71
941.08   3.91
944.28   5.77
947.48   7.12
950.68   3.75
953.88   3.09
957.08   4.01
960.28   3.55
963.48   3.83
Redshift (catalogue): 0.15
